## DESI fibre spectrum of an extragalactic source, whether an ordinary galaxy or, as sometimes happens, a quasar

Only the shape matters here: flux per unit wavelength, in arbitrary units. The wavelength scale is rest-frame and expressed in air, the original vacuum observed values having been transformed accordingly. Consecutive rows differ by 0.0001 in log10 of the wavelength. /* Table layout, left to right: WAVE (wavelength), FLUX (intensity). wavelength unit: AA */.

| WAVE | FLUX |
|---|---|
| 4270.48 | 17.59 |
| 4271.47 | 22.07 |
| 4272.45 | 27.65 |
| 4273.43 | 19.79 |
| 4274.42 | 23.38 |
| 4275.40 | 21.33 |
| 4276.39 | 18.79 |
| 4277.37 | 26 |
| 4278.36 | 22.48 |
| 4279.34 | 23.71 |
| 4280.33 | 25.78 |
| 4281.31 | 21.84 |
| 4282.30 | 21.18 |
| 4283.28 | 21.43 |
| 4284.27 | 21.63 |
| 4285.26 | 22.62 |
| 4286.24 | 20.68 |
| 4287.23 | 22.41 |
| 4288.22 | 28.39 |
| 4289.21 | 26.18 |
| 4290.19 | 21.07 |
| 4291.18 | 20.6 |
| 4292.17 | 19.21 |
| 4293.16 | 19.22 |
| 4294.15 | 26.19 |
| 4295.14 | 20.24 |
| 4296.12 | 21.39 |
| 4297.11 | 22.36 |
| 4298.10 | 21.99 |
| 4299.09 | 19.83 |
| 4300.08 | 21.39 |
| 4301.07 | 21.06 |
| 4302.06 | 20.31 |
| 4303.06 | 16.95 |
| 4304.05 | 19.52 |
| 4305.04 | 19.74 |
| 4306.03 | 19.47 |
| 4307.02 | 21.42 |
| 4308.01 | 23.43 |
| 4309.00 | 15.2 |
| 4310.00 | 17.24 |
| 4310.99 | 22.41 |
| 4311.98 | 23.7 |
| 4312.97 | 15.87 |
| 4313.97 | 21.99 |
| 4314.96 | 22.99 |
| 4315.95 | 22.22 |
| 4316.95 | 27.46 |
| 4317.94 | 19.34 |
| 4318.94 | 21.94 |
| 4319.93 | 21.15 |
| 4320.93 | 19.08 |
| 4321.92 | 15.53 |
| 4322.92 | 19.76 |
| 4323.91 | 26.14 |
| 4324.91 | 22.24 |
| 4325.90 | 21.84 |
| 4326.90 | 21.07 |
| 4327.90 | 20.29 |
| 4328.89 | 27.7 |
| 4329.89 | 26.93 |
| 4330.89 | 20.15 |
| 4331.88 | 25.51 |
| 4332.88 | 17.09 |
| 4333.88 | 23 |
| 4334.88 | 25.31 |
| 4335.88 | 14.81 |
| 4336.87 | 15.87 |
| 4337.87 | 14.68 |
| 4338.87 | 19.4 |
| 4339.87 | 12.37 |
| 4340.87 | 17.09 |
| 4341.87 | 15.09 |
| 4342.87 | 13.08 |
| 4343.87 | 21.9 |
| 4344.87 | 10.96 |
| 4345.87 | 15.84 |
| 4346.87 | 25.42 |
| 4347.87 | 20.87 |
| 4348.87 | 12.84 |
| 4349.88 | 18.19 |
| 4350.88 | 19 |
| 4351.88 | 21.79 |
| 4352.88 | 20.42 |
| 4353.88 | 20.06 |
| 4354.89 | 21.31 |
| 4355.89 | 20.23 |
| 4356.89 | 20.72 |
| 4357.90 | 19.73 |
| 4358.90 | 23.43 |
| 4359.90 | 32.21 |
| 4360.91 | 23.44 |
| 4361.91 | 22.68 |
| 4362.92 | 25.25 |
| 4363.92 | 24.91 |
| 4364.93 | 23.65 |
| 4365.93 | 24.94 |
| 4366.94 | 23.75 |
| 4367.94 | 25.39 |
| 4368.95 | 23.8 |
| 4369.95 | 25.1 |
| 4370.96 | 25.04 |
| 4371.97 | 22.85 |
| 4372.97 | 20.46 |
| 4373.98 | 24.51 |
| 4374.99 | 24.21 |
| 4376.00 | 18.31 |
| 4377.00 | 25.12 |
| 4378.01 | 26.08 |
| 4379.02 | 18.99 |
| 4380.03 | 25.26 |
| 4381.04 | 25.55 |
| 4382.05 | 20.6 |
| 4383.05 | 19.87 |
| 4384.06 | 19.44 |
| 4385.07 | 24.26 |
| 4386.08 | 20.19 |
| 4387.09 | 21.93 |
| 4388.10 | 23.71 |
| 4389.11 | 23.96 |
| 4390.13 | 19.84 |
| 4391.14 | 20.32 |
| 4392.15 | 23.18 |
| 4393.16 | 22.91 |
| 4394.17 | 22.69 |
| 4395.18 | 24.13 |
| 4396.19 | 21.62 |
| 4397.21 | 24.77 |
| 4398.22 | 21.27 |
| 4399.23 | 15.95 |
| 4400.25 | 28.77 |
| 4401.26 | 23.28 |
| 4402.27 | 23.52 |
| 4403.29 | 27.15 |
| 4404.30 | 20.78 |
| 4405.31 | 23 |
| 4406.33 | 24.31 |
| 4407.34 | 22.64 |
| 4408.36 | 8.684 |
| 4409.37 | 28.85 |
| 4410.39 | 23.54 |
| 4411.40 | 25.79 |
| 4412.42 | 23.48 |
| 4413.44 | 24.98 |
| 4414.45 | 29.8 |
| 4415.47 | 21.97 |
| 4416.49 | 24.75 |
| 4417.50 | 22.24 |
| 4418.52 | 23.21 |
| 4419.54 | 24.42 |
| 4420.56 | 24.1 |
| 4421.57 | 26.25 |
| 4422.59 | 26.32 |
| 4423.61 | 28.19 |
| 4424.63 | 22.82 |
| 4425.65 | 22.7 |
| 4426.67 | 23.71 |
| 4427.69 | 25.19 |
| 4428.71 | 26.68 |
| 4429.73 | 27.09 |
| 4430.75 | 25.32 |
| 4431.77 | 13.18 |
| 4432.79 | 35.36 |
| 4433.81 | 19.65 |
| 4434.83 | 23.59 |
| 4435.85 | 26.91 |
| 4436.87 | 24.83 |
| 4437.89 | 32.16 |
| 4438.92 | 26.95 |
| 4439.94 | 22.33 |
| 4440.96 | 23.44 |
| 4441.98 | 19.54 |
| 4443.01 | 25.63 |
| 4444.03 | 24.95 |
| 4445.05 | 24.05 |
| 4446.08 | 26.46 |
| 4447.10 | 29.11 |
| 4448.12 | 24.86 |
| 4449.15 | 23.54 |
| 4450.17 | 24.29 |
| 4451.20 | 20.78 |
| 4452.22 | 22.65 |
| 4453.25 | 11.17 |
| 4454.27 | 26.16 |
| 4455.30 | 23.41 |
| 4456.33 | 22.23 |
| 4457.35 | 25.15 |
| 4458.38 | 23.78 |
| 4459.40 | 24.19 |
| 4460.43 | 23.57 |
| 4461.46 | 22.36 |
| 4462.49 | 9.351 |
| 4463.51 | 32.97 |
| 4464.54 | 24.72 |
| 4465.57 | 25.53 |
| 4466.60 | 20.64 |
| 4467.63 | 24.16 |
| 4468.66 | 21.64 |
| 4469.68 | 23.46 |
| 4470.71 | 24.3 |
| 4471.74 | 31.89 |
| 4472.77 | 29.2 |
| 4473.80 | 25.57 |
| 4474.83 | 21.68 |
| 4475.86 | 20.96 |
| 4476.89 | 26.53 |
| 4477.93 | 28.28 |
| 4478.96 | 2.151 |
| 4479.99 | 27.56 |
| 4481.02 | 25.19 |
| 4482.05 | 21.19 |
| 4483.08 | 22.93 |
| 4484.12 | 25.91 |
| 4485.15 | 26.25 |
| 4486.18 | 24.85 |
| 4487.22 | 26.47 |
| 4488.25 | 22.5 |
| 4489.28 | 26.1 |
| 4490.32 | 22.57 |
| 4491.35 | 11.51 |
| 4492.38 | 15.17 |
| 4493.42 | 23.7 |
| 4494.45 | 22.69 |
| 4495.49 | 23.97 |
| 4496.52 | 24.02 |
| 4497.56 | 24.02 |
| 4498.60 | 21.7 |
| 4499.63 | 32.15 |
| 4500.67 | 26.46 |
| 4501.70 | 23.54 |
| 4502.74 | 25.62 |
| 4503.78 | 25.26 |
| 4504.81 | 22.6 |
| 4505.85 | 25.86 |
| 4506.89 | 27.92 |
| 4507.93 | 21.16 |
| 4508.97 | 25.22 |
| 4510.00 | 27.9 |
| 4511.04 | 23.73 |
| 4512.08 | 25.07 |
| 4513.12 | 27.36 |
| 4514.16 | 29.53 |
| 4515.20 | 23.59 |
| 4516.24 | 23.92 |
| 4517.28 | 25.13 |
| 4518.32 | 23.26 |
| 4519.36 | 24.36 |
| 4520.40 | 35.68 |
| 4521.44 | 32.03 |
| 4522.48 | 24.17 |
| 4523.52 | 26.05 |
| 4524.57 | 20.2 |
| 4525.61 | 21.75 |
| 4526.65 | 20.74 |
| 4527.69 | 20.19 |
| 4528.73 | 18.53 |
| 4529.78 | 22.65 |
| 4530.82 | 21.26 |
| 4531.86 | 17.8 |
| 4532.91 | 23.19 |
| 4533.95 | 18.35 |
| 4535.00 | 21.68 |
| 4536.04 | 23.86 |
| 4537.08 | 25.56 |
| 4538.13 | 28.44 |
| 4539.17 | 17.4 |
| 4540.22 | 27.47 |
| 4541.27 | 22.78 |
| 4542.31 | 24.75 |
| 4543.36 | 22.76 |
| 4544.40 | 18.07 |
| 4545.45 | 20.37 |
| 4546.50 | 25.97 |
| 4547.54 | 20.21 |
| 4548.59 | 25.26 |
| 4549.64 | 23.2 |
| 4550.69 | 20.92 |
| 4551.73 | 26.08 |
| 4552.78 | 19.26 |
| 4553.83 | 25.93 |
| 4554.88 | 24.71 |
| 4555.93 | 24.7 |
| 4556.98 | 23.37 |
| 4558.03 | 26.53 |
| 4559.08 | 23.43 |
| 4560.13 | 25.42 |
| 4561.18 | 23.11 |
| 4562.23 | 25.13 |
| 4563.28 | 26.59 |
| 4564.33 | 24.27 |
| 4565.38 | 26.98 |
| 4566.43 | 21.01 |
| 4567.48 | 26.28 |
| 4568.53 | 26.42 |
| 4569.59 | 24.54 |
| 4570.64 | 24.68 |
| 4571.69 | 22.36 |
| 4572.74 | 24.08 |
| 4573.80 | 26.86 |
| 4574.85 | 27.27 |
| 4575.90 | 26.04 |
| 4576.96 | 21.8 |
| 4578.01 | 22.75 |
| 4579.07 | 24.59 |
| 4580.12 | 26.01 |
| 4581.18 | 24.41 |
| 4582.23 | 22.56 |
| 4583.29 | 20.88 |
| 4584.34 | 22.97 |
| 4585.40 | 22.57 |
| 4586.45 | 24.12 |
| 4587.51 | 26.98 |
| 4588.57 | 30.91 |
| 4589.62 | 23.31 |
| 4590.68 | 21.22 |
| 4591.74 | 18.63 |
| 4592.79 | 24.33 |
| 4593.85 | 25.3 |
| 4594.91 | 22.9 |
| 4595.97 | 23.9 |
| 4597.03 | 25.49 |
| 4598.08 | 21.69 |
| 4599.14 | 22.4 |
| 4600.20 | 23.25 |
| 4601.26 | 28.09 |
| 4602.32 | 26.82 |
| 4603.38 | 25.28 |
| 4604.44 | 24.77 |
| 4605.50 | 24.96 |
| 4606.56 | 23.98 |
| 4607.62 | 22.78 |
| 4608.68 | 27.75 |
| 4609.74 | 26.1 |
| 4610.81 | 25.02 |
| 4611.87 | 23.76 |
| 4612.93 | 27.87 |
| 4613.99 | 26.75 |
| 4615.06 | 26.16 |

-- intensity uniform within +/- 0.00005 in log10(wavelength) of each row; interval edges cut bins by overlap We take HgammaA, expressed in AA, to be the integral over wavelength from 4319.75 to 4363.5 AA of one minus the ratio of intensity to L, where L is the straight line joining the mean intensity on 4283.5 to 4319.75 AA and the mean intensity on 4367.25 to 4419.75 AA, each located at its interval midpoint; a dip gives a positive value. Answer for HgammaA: 3.55 AA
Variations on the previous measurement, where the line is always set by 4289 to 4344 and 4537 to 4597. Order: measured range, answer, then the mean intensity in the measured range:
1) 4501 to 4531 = -1.80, 24.7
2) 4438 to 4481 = -2.02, 23.5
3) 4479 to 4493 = 0.38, 22.2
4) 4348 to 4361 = 0.04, 20.9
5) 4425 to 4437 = -1.30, 24.5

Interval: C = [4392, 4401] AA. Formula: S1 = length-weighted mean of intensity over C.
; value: 22.8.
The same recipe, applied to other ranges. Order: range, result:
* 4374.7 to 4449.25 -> 23.7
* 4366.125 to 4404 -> 22.9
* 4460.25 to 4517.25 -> 23.9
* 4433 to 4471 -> 23.7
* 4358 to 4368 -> 24.8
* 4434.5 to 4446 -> 25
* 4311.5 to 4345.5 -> 20.1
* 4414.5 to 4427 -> 24.4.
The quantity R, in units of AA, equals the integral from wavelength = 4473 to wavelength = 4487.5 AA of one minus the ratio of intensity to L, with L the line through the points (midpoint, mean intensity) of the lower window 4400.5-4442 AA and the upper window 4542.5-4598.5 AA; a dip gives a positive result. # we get 0.5 AA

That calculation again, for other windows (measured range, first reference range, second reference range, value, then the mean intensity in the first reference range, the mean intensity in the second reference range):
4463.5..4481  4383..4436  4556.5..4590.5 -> -0.06 AA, 23.4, 24.6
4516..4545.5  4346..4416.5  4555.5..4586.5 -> 0.99 AA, 22.7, 24.4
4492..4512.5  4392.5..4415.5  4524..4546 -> -2.11 AA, 23.2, 21.8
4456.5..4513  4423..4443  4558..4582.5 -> 2.17 AA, 24.7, 24.7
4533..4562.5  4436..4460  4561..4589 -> 1.40 AA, 24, 24.7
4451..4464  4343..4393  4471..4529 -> 0.75 AA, 22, 24.2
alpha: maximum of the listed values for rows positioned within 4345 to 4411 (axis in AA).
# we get 32.21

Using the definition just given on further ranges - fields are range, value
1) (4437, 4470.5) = 32.97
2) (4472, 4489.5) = 29.2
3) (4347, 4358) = 21.79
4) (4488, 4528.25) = 35.68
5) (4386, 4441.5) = 35.36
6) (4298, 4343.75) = 27.7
